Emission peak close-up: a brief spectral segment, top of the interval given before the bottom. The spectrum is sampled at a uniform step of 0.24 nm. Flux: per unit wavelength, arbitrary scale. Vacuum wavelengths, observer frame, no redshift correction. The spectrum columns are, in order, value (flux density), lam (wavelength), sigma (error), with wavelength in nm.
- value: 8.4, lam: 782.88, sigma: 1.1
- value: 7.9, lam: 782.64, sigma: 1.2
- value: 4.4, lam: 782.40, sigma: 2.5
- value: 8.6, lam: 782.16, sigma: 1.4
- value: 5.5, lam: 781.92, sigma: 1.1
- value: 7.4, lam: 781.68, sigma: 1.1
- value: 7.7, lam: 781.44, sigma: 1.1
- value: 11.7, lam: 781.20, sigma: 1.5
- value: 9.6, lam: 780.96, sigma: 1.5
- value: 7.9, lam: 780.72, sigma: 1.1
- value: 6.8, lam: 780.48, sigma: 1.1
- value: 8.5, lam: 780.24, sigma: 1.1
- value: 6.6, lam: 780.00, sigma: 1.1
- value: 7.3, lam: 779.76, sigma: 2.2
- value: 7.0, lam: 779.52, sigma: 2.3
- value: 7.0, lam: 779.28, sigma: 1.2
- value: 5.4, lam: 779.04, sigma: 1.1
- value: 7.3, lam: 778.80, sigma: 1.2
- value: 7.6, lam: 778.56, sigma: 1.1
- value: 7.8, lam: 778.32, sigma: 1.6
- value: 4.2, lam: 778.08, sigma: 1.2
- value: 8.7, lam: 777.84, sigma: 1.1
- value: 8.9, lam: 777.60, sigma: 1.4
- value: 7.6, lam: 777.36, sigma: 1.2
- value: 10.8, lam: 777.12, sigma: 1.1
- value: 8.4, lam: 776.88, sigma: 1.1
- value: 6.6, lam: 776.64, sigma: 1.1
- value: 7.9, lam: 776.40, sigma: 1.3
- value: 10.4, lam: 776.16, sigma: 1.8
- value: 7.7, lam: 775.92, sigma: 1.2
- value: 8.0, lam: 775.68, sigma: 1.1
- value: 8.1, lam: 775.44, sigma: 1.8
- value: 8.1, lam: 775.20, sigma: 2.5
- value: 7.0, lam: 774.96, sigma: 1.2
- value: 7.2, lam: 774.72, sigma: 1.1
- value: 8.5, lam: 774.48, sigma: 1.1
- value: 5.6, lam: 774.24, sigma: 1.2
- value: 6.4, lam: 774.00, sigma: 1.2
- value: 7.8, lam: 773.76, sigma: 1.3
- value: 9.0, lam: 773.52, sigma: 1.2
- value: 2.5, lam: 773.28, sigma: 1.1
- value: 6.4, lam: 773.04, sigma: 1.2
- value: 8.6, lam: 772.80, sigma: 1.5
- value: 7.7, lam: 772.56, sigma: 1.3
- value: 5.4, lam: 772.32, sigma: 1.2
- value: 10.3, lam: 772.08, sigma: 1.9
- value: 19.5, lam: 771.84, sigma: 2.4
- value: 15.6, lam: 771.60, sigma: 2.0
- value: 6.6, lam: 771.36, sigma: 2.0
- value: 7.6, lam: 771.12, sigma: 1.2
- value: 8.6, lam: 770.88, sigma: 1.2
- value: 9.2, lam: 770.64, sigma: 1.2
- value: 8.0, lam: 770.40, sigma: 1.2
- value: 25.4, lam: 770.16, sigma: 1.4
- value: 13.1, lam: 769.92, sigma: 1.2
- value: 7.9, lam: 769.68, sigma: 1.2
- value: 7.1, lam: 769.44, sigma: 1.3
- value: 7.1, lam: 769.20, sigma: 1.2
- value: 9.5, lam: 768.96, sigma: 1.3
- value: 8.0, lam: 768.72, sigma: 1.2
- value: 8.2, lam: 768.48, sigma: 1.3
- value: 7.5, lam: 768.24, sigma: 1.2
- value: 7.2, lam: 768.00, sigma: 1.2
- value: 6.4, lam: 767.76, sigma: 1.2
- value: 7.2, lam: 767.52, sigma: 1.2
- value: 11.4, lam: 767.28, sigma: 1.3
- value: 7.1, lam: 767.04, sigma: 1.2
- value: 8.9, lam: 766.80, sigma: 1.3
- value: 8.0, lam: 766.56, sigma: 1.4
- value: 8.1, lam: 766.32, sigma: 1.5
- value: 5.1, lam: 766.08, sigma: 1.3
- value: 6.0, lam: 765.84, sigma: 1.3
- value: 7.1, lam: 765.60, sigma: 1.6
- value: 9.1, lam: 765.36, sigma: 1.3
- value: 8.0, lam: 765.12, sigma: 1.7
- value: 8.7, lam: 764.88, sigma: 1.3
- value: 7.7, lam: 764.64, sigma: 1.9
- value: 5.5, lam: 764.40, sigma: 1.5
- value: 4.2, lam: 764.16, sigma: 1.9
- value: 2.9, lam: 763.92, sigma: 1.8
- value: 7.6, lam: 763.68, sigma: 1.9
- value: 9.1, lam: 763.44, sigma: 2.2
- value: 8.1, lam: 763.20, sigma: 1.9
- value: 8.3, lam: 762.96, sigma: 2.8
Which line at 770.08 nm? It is [S II]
